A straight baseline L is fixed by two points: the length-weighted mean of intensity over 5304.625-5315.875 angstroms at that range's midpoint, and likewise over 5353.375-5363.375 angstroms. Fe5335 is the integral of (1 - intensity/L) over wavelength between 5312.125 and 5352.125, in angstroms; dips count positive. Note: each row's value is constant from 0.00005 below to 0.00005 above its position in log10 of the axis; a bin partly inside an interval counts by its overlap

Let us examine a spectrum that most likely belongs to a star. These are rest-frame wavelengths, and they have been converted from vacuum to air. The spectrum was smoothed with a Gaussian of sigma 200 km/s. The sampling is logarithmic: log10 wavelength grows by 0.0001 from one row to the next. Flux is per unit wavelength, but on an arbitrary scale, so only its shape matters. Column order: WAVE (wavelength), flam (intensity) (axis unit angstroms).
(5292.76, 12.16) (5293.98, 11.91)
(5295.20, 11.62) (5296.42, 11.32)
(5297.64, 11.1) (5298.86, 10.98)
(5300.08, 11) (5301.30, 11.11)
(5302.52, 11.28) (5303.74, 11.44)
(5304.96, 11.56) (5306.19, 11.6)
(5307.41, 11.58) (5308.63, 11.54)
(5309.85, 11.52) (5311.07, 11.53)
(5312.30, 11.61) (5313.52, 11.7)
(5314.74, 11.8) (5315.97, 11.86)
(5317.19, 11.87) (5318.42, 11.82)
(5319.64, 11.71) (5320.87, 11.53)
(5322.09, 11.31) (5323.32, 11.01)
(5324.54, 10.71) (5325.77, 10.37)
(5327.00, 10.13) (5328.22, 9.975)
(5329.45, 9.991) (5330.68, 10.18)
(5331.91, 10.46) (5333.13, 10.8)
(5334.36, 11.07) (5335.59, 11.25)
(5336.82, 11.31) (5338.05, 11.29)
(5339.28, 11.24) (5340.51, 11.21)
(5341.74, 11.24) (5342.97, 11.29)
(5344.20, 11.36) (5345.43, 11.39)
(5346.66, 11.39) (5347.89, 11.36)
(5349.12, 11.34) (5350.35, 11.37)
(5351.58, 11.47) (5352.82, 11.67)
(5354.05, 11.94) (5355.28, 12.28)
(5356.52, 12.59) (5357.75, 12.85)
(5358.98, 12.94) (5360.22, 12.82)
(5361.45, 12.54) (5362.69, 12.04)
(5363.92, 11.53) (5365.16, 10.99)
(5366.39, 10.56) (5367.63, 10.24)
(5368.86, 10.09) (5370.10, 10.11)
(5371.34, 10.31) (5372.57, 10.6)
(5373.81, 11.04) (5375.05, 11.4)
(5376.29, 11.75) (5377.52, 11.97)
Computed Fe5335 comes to 2.8 angstroms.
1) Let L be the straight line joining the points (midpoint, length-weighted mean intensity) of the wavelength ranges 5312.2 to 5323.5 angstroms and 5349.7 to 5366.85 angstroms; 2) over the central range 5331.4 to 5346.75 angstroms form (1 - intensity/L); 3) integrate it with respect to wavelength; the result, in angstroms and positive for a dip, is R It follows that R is 0.8 angstroms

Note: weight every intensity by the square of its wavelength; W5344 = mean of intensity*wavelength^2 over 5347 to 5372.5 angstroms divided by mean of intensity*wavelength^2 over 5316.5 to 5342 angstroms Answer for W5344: 1.1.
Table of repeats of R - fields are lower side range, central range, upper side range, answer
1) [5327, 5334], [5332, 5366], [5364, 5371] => -4.0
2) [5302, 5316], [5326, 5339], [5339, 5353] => 0.9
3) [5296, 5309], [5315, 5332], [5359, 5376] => 0.5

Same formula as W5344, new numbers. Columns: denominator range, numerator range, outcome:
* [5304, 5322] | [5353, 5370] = 1.03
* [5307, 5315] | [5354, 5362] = 1.11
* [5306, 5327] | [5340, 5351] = 1.00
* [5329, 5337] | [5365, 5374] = 0.99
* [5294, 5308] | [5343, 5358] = 1.05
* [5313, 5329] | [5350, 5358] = 1.09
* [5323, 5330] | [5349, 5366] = 1.18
